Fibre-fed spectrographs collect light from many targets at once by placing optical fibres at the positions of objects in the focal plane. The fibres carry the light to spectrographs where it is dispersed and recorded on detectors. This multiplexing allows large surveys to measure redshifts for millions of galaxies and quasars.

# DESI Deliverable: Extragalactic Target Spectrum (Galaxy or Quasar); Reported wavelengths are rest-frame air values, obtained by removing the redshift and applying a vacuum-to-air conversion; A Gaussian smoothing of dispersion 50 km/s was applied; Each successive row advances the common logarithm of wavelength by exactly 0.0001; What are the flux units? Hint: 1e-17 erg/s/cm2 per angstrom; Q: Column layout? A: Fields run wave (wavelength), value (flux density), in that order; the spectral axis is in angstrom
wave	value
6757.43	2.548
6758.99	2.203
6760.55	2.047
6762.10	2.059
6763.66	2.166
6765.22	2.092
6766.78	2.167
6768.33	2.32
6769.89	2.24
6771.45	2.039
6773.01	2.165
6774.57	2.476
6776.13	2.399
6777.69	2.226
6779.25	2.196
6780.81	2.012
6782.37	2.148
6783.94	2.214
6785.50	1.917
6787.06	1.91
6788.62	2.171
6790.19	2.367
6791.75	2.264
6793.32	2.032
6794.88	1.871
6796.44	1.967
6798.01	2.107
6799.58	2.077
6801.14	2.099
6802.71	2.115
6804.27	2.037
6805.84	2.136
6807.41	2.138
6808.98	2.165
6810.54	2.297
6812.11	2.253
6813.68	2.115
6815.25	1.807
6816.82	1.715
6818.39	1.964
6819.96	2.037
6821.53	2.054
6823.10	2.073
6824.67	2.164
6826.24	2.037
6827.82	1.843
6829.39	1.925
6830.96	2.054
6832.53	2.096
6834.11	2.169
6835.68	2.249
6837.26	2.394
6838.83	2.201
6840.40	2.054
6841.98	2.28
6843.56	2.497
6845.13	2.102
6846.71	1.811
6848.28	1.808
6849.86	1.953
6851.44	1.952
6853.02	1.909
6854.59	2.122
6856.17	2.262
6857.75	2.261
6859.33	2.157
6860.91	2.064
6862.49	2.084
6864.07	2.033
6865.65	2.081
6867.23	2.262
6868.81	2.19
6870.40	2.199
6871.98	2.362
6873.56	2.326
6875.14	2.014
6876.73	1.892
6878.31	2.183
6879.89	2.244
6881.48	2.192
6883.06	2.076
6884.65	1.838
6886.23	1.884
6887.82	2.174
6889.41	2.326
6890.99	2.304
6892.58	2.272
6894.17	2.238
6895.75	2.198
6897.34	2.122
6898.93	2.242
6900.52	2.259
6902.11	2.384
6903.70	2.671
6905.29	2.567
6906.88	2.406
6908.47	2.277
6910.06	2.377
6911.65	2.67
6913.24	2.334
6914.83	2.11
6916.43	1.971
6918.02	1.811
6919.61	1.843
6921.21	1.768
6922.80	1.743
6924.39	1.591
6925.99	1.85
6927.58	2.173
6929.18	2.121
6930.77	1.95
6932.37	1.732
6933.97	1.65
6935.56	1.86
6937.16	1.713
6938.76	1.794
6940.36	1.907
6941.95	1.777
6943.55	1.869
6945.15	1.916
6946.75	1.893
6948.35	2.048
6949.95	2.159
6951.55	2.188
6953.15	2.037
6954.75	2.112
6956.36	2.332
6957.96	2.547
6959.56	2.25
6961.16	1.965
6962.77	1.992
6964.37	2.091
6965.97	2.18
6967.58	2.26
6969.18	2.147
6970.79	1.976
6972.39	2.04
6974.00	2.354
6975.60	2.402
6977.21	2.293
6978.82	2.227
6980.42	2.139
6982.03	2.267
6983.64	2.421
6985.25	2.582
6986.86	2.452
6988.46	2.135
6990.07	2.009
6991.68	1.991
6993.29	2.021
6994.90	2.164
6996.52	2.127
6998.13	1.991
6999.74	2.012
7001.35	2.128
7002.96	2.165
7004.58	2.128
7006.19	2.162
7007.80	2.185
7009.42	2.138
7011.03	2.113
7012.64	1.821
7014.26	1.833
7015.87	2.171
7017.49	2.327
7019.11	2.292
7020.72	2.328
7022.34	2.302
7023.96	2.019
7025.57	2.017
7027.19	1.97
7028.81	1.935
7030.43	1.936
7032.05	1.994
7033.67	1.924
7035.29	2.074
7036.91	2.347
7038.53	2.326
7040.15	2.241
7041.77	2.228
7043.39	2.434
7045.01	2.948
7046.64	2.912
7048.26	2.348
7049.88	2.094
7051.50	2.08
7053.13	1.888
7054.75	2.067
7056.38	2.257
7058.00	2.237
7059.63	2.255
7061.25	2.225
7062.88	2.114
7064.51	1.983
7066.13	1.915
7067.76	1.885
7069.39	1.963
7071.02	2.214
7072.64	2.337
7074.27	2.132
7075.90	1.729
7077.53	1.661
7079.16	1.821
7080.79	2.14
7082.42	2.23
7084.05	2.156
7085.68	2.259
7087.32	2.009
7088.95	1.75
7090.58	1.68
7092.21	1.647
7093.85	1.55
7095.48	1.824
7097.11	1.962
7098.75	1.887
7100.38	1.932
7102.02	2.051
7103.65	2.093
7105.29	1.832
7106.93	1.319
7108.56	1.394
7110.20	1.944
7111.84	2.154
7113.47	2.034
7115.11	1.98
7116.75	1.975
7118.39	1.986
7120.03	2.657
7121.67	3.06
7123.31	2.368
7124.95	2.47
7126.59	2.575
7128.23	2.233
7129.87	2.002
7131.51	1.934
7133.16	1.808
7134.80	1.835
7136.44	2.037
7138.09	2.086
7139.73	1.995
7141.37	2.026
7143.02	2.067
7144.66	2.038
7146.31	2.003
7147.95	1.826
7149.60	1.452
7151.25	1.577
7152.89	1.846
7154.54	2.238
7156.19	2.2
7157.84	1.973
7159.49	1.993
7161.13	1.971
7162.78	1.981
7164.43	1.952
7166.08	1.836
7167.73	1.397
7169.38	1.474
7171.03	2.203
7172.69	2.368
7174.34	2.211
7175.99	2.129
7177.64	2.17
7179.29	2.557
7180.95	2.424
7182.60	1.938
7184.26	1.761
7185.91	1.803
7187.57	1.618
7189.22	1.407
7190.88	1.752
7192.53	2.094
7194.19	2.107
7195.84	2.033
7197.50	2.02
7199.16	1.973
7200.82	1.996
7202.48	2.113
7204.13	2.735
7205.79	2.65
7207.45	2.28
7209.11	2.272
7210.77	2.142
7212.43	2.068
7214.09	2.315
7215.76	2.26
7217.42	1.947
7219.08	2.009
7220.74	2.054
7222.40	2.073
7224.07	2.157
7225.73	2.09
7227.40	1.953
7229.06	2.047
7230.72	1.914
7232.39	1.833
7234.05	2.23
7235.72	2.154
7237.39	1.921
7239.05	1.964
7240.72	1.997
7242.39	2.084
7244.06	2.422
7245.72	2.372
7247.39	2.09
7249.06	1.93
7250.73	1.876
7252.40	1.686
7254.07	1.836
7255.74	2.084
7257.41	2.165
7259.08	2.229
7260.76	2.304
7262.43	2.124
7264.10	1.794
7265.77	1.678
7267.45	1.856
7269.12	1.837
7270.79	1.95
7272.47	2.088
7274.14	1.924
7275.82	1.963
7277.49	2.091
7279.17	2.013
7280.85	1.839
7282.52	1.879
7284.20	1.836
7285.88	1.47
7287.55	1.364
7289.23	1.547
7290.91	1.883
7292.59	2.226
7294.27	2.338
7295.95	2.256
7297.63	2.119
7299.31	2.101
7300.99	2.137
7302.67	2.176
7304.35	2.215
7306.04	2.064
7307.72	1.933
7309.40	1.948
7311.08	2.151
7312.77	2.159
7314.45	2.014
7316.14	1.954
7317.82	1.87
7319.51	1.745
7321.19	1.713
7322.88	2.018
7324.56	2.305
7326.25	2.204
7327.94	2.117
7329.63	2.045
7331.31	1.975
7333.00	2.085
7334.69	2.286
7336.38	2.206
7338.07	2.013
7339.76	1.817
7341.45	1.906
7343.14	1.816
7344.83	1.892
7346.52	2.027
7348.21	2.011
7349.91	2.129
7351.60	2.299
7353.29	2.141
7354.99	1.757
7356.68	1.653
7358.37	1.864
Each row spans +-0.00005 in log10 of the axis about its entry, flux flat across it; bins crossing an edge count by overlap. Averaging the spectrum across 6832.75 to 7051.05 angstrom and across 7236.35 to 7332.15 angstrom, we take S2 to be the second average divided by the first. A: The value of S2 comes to 0.9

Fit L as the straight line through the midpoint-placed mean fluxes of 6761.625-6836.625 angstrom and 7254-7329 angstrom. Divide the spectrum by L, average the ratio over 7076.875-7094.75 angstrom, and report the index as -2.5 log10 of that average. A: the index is 0.08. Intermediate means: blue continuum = 2.11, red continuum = 1.99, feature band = 1.9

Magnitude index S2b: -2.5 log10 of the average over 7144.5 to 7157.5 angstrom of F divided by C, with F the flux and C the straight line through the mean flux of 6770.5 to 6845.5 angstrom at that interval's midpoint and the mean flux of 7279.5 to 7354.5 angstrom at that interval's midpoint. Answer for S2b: 0.08 mag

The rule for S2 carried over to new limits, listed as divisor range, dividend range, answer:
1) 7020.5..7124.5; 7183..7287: 0.97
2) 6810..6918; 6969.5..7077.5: 1.00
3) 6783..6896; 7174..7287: 0.97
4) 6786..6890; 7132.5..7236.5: 0.96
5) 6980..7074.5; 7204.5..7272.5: 0.96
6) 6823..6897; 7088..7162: 0.93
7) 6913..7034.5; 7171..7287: 0.99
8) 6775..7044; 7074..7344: 0.95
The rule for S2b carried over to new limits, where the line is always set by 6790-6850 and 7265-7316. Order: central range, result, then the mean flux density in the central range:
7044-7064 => -0.13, 2.28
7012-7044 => -0.05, 2.13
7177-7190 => 0.02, 1.96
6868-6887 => -0.02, 2.12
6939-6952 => 0.05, 1.96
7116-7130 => -0.19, 2.39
